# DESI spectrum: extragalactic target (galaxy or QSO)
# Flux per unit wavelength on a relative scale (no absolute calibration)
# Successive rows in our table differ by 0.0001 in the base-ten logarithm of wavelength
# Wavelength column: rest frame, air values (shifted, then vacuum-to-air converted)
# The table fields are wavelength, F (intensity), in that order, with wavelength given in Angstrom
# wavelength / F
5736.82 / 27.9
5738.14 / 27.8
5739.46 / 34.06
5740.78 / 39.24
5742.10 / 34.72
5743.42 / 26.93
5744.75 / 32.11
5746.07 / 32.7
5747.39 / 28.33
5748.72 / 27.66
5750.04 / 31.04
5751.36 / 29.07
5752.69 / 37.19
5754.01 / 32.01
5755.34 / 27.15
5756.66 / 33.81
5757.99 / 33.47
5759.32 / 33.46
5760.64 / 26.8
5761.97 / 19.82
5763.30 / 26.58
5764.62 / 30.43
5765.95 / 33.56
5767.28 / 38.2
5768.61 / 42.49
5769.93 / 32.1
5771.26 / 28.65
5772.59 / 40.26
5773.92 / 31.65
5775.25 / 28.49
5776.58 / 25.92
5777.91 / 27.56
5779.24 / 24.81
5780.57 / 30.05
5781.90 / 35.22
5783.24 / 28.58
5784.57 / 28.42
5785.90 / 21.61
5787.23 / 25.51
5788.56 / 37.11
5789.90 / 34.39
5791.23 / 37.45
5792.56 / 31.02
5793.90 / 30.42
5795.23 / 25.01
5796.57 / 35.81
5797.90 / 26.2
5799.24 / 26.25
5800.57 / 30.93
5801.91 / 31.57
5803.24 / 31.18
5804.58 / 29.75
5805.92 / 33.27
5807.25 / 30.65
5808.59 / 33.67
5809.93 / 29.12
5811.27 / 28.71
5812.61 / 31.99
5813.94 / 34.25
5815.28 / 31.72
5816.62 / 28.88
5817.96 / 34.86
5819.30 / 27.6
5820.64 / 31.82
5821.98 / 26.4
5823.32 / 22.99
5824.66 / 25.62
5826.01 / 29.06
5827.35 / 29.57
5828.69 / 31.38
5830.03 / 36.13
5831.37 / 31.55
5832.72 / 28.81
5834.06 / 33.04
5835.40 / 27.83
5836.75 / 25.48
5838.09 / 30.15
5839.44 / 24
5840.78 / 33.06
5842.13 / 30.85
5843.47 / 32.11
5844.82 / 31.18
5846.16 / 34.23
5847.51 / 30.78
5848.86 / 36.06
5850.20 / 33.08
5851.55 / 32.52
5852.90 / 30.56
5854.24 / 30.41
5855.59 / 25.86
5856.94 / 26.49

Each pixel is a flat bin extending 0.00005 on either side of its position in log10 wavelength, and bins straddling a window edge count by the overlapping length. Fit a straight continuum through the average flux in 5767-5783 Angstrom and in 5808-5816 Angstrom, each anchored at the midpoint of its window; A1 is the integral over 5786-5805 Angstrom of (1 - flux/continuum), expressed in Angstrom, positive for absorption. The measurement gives 0.6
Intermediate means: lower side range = 31.9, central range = 30.6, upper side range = 31.5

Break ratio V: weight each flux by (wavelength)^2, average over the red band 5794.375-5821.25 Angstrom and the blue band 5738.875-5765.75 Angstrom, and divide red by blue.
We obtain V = 1.01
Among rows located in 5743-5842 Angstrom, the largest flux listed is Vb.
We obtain 42.49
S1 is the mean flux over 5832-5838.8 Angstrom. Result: 29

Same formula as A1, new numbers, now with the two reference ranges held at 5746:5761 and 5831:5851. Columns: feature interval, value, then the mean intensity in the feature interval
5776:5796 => 0.9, 29.6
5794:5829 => 1.1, 29.9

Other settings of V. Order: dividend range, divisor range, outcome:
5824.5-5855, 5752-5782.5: 1.01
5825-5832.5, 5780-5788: 1.11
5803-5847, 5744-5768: 1.01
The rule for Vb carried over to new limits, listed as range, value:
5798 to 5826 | 34.86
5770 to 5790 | 40.26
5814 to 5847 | 36.13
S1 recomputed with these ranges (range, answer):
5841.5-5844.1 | 31.5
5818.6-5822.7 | 28.6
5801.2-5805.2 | 30.8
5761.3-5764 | 23.3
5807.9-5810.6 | 31.3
